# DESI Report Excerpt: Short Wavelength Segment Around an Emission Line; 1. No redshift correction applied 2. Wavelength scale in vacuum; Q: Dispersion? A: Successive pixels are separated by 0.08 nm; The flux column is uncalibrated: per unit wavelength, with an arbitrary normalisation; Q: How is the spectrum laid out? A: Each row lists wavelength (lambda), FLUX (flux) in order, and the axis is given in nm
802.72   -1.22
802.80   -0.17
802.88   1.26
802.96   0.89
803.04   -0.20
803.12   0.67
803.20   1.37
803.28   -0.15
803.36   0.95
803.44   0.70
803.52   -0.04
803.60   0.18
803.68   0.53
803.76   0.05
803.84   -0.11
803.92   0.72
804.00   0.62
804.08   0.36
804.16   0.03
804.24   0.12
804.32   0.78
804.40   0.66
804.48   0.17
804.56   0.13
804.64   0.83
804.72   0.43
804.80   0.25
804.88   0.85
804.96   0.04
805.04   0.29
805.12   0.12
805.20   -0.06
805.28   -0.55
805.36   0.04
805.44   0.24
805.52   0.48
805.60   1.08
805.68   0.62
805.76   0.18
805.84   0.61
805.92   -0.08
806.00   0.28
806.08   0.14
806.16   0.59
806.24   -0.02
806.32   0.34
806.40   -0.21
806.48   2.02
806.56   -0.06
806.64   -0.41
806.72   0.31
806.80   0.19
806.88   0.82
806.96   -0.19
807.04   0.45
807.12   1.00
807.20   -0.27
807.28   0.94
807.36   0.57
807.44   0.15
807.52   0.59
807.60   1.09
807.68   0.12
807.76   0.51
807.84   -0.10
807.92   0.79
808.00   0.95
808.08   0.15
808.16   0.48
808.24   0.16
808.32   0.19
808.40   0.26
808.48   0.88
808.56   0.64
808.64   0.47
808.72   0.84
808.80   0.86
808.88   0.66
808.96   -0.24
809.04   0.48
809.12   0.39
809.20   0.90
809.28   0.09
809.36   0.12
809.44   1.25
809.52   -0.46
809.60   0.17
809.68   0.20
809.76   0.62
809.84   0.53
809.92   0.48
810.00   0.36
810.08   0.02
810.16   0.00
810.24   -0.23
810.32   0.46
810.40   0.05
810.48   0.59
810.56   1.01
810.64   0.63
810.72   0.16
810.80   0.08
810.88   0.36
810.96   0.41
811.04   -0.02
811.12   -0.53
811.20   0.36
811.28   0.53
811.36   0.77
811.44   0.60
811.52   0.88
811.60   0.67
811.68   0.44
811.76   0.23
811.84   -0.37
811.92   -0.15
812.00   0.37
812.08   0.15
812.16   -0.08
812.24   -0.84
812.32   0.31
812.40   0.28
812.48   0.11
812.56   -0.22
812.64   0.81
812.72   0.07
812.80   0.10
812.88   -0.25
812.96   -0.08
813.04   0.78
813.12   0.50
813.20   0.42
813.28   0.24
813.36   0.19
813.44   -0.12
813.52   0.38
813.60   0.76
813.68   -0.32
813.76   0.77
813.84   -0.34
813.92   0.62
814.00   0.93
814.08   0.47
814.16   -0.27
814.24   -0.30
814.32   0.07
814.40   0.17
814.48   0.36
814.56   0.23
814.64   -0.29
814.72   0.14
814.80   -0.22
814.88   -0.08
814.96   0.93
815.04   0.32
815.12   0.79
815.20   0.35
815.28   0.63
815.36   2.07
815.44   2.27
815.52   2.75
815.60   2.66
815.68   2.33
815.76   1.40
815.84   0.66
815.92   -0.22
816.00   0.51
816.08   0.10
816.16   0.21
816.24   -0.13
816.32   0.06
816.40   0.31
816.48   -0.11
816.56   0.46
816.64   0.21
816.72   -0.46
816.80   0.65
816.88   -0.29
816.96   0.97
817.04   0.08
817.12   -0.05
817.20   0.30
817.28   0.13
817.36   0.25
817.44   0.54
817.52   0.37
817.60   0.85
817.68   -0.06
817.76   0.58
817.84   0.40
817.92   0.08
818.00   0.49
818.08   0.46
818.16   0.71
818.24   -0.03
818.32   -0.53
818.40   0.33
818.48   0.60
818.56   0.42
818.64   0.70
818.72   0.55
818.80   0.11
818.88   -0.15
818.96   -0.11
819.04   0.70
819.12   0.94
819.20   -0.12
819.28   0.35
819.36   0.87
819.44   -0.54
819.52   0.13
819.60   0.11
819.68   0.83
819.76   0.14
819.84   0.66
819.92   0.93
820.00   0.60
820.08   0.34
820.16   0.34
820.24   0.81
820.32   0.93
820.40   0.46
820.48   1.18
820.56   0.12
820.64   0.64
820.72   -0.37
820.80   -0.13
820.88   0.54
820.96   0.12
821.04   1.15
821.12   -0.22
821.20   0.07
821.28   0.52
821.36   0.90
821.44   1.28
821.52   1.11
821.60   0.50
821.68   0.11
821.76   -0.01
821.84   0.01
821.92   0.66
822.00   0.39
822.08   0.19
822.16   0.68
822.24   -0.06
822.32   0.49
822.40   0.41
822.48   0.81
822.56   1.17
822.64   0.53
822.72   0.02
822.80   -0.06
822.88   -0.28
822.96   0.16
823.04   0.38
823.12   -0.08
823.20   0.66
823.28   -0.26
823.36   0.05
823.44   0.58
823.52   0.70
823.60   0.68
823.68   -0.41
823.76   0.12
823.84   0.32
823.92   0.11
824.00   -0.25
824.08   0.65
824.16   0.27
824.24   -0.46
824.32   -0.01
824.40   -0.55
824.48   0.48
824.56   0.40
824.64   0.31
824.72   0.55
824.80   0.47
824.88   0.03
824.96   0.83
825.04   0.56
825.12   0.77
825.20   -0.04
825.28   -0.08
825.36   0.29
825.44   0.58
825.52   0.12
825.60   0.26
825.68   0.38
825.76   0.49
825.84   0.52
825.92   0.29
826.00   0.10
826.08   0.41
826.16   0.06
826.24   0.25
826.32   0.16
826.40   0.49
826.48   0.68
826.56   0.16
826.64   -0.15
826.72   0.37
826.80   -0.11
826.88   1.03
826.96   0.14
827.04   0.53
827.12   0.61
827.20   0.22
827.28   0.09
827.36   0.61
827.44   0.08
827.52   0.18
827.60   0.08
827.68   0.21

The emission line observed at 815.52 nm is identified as H-beta 4861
